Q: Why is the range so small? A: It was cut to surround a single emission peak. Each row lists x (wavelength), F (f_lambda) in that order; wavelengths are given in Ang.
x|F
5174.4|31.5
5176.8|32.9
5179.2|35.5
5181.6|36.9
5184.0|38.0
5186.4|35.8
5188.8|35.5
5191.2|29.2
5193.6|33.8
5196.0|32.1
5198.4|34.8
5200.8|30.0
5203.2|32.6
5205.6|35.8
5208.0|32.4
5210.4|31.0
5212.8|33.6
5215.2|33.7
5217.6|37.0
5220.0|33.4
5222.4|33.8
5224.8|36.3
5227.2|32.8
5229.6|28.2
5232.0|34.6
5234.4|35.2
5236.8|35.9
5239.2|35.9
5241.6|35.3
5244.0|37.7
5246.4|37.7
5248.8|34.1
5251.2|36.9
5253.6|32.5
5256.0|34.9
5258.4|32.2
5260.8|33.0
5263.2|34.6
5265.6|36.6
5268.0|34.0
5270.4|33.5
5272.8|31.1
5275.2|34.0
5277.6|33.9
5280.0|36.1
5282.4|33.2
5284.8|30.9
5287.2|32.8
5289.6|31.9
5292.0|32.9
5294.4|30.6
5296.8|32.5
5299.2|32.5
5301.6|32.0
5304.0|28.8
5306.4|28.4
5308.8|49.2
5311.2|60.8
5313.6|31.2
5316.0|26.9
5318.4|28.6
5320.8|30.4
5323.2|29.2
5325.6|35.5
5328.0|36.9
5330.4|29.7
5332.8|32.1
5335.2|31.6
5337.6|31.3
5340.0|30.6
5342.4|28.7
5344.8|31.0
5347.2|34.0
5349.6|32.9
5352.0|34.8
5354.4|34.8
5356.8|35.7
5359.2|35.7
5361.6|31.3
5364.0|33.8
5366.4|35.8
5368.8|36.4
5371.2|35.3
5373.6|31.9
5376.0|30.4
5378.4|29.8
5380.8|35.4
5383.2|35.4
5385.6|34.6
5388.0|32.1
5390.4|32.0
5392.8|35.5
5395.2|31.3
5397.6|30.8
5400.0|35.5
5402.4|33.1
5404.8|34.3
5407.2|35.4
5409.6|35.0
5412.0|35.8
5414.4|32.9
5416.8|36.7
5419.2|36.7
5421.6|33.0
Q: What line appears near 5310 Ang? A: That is H-beta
